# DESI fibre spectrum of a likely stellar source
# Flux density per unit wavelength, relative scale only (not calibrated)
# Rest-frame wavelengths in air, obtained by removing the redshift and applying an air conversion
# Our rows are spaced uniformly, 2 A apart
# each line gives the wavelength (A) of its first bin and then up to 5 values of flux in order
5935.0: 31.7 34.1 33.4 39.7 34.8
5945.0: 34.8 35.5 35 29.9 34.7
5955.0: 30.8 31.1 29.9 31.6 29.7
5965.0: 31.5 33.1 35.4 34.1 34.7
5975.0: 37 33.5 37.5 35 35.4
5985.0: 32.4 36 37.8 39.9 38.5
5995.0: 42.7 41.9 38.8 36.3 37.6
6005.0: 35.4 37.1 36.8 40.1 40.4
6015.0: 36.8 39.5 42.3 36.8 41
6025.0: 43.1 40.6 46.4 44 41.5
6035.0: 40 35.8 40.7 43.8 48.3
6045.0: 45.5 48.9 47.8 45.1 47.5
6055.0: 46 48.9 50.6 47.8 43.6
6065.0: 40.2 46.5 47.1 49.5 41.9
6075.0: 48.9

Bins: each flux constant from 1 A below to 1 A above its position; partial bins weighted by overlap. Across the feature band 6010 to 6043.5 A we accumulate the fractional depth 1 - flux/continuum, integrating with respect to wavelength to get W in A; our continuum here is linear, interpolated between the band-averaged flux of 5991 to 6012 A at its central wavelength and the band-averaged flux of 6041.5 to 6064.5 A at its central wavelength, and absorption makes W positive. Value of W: 1.2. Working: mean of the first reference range 38.6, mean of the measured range 41.1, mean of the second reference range 47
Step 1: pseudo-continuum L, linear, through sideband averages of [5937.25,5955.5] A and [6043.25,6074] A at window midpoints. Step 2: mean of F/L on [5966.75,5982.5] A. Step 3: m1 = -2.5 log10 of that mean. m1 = 0.07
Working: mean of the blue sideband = 34.4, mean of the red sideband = 46.5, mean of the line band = 35.1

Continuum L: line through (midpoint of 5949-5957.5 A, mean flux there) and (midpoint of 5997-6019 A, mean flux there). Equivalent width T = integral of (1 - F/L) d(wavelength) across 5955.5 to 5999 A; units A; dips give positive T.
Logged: -0.5 A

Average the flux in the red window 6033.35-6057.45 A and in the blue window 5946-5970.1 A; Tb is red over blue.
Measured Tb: 1.38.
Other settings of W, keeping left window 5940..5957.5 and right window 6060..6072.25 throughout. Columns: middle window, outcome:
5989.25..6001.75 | -0.3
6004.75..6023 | 0.9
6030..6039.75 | 0.5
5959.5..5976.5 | 1.3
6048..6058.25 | -0.6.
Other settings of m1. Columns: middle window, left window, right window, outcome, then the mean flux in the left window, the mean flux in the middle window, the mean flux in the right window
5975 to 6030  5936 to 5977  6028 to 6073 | 0.02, 33.5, 38.5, 45.2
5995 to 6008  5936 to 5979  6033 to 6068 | 0.02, 33.6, 38.2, 45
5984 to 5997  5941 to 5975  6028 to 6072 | -0.02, 33.2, 38.2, 45.2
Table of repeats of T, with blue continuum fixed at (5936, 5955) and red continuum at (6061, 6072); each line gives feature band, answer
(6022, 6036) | -0.08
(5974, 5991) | 0.91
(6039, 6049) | -0.60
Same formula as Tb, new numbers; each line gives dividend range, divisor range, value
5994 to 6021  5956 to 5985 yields 1.16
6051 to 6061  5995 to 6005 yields 1.24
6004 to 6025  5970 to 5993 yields 1.08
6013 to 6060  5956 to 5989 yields 1.29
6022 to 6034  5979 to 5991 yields 1.19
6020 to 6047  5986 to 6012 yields 1.10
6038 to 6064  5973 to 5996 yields 1.26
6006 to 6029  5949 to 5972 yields 1.24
